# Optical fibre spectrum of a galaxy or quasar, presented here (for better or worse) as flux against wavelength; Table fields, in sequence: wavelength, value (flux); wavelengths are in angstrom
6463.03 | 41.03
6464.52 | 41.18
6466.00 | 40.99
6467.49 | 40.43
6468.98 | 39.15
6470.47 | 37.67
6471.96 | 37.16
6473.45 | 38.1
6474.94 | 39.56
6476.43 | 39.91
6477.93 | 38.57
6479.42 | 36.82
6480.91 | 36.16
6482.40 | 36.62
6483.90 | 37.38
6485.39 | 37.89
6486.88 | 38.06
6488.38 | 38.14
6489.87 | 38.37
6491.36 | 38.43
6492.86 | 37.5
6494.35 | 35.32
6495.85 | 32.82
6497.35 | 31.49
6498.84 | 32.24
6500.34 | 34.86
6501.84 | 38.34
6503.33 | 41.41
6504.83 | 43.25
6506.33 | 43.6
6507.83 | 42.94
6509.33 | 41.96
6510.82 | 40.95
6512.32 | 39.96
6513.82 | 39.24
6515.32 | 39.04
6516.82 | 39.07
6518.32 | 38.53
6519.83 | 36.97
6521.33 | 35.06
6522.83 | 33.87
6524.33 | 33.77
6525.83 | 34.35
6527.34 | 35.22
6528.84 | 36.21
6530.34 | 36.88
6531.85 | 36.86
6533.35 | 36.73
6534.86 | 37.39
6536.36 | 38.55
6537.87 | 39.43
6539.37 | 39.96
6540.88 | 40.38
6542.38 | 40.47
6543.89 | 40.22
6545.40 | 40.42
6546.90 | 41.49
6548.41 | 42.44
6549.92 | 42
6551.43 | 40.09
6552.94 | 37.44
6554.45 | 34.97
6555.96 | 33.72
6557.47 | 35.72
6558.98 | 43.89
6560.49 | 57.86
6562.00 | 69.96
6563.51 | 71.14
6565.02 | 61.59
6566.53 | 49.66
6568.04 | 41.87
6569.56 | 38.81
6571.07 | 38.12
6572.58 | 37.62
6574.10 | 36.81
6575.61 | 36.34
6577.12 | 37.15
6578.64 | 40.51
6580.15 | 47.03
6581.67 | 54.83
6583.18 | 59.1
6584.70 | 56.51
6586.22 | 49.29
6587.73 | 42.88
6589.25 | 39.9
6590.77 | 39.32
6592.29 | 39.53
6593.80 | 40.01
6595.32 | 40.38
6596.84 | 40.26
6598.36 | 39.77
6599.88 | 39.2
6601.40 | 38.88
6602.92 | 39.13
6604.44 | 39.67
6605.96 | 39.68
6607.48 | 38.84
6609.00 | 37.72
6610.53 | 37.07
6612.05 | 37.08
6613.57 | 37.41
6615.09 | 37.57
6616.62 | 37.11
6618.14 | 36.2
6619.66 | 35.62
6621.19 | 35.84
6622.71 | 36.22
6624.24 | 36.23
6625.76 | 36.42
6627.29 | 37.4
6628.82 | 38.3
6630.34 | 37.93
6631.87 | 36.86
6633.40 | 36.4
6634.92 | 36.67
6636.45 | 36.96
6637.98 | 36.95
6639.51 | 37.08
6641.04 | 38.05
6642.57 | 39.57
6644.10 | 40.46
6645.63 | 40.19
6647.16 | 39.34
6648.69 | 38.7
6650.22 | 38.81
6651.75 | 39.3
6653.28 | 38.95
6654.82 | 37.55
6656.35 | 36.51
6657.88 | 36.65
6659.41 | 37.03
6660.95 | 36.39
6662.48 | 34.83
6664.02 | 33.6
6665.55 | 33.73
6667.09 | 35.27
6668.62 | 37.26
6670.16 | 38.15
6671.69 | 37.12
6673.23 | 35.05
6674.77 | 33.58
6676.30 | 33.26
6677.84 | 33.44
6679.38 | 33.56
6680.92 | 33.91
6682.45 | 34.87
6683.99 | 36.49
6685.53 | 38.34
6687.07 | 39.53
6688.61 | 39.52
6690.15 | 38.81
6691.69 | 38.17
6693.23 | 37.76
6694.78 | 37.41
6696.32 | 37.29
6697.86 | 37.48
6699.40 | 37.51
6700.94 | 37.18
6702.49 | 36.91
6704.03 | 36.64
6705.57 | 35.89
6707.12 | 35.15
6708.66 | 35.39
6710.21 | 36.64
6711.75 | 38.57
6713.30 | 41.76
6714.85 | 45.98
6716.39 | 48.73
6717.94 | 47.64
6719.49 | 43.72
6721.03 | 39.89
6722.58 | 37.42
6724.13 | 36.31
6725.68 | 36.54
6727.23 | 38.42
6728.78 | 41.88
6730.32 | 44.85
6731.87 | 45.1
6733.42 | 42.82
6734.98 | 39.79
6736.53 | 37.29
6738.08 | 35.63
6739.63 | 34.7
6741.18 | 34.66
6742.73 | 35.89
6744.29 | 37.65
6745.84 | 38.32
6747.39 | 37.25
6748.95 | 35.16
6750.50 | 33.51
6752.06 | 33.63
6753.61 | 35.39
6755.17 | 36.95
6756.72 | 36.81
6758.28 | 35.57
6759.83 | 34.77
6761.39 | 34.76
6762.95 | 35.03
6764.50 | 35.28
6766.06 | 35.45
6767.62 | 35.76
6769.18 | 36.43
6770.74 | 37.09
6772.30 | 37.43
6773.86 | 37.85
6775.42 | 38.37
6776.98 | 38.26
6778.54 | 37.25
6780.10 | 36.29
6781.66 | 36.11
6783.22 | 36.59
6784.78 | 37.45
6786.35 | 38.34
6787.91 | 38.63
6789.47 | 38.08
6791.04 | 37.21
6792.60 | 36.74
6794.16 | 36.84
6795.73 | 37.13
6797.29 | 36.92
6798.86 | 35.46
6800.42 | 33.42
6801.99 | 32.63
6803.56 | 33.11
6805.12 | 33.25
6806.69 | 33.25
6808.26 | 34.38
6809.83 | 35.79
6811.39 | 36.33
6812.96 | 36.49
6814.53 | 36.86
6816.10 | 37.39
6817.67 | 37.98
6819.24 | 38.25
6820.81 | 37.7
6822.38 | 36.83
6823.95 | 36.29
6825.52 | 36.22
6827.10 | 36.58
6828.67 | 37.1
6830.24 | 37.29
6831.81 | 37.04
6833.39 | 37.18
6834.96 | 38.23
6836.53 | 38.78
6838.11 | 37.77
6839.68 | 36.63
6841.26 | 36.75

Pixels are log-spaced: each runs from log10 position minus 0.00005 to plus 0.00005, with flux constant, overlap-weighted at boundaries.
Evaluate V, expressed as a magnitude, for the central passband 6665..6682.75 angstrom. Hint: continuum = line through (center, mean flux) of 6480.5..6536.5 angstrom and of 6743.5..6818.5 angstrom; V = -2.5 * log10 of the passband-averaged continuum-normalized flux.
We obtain 0.05 mag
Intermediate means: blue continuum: 37.5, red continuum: 36.2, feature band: 35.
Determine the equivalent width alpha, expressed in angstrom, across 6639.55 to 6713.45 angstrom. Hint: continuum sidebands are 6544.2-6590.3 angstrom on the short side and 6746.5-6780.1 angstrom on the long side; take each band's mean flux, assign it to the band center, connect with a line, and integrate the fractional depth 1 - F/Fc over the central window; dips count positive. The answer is 5.8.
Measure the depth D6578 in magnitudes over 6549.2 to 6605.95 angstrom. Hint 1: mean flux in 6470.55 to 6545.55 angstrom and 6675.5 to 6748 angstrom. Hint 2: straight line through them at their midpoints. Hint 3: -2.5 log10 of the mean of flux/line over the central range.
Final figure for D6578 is -0.16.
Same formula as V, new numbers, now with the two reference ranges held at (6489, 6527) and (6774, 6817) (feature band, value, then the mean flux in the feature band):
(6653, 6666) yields 0.03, 36.1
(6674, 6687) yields 0.06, 35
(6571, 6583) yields -0.13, 42.1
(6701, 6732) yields -0.09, 40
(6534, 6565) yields -0.17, 43.8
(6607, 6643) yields 0.00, 37.1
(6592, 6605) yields -0.07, 39.7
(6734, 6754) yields 0.01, 36.1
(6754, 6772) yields 0.02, 35.8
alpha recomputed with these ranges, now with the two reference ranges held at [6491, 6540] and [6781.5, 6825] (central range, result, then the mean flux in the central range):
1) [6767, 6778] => -0.28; 37.3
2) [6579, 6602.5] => -4.43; 44.3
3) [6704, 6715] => -0.36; 37.9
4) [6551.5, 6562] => -1.47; 42.7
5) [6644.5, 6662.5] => -0.51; 38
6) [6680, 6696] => -0.27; 37.4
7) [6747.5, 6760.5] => 0.42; 35.3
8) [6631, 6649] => -0.51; 38.1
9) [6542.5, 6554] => -0.91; 40.4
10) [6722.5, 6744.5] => -1.24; 38.7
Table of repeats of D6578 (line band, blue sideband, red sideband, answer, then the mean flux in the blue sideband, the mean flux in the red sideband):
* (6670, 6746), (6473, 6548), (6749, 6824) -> -0.04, 38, 36.2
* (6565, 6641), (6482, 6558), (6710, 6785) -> -0.06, 38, 38.1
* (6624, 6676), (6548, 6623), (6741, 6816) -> 0.09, 42.4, 36.1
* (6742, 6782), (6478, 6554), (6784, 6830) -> 0.01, 38.1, 36.3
